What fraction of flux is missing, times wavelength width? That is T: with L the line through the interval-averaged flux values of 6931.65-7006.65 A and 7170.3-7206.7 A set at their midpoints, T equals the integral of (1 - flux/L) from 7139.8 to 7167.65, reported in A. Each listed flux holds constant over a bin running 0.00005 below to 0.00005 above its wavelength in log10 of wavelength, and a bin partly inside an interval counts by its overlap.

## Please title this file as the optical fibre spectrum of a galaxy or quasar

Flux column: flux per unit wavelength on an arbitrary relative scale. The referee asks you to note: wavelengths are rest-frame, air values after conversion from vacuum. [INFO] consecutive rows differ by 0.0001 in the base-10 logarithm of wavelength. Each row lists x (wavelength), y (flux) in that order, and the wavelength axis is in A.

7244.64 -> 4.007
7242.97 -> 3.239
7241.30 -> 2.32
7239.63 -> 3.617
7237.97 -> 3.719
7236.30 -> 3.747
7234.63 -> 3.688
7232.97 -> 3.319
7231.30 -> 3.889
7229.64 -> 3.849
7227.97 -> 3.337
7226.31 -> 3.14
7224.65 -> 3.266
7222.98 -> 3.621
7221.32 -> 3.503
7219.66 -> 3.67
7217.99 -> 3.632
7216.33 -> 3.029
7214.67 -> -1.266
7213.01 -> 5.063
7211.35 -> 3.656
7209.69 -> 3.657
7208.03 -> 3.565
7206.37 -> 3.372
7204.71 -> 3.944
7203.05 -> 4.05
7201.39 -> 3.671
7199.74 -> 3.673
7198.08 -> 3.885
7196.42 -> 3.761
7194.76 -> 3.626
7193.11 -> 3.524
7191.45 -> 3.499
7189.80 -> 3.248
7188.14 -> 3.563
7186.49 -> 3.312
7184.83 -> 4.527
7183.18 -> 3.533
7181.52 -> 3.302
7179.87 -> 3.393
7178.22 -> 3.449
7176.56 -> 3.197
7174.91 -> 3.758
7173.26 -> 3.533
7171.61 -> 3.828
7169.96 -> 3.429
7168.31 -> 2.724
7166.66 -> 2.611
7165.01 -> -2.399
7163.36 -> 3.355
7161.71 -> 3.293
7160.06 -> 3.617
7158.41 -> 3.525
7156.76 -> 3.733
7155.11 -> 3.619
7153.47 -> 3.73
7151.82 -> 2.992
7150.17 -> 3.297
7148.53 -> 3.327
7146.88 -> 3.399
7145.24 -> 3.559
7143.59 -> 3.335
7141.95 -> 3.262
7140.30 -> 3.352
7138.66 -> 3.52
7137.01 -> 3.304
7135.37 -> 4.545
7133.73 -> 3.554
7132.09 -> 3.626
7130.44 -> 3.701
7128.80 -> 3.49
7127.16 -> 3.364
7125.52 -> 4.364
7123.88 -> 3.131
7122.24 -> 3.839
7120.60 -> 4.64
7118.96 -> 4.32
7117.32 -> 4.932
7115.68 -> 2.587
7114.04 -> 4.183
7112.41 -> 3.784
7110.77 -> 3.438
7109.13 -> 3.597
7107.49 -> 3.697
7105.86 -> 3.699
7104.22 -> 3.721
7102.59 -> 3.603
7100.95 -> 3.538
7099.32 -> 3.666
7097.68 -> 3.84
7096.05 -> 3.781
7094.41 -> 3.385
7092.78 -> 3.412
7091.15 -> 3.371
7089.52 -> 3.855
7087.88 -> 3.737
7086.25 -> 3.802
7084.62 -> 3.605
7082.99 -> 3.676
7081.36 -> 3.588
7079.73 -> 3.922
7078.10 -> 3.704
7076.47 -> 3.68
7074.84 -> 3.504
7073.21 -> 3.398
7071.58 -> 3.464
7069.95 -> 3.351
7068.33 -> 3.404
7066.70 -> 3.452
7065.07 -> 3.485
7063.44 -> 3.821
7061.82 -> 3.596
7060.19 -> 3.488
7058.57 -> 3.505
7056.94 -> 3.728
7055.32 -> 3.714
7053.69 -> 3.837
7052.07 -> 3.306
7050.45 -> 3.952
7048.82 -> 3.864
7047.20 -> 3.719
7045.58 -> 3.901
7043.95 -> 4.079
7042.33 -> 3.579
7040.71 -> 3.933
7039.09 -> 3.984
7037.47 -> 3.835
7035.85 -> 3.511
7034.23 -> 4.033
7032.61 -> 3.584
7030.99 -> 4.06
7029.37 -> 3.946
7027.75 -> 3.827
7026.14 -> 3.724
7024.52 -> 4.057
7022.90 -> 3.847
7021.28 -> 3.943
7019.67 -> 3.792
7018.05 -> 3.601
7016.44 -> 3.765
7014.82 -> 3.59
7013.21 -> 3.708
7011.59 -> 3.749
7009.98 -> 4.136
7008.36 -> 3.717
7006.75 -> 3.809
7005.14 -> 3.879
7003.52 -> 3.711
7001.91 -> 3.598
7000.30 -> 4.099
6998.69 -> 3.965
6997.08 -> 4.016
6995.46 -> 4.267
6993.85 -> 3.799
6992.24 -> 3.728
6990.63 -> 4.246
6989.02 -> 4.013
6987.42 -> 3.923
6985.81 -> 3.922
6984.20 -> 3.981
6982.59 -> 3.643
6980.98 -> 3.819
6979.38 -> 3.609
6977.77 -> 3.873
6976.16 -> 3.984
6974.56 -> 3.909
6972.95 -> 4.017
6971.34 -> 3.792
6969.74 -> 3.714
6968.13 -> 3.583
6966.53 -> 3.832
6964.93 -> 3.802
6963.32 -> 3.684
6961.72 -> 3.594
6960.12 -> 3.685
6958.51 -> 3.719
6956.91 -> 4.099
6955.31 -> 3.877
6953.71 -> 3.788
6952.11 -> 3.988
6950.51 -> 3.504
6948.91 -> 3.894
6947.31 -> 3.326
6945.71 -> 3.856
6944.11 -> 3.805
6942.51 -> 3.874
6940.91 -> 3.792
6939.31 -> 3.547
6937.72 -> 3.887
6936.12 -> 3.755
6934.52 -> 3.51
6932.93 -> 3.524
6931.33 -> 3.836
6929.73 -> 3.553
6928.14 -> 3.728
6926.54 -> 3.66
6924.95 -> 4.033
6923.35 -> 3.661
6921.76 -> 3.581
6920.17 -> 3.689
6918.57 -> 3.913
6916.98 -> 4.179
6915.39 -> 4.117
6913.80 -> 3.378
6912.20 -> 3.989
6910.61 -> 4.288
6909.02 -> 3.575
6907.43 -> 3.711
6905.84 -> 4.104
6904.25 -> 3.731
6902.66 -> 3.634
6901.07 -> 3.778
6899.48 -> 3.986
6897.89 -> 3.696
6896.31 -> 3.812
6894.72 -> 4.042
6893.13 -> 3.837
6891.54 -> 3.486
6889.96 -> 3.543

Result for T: 4.8 A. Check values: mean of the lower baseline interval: 3.81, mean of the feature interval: 3.03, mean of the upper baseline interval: 3.62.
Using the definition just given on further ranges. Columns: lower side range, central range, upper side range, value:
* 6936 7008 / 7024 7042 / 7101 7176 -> -0.8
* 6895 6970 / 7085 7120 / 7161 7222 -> -2.7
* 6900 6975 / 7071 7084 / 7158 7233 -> -0.3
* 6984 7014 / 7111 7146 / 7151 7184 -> -4.6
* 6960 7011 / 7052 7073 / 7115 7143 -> 1.3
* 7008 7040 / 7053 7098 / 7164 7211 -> 0.7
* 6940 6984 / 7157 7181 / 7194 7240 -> 3.8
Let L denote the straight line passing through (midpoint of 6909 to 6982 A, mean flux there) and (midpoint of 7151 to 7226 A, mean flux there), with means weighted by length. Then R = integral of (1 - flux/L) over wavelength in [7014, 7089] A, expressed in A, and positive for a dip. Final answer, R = -2.9 A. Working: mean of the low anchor 3.78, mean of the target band 3.72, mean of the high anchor 3.32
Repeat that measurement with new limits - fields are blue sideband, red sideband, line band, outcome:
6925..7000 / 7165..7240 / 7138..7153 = 0.7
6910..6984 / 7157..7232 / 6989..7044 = -3.1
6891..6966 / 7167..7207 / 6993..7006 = -0.7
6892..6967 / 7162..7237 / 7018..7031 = -0.9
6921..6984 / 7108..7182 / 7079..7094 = -0.5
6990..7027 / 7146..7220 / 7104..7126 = -2.0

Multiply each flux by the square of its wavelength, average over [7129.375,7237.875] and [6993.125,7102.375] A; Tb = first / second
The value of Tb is 0.94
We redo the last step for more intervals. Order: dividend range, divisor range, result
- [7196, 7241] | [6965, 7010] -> 0.96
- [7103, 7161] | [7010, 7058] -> 0.99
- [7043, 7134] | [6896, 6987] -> 1.02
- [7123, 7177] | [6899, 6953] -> 0.93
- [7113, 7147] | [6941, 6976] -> 1.03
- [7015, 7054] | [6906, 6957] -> 1.04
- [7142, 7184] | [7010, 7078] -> 0.88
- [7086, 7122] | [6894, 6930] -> 1.04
